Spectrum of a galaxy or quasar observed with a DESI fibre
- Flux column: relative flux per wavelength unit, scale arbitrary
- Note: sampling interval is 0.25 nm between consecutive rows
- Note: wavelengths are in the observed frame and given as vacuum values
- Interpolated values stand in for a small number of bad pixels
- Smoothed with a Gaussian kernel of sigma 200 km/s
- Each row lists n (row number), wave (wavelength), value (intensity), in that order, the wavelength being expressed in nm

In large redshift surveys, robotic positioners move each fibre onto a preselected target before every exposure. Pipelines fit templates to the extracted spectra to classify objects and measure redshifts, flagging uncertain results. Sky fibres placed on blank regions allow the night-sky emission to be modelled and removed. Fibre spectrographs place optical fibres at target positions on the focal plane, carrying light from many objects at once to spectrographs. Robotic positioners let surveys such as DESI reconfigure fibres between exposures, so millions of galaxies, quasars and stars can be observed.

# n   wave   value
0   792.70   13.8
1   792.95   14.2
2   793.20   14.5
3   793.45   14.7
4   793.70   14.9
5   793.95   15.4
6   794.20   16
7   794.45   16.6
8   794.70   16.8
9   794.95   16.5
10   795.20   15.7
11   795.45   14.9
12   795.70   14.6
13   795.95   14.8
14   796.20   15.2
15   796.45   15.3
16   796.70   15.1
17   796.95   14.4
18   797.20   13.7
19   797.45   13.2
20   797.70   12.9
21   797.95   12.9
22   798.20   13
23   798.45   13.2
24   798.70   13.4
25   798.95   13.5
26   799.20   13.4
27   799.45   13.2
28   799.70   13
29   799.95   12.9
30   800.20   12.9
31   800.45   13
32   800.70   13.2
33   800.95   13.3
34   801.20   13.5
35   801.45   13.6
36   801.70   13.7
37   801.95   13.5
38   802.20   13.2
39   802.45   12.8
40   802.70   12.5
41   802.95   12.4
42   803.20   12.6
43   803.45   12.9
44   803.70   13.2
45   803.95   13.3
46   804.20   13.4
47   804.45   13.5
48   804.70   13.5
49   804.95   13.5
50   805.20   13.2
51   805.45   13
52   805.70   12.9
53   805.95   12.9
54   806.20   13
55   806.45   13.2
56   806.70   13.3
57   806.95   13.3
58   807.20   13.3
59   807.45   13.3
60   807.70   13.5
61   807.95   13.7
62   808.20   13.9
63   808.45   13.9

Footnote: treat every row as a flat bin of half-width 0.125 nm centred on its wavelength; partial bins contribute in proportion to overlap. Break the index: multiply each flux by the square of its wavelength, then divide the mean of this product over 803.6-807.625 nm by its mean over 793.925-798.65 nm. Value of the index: 0.92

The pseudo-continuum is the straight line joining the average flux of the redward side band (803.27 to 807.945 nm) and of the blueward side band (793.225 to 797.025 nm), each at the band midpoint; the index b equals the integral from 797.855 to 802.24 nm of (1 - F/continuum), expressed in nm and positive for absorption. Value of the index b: 0.34 nm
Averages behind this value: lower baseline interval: 15.4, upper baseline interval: 13.2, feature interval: 13.2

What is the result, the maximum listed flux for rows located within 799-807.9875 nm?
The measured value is 13.7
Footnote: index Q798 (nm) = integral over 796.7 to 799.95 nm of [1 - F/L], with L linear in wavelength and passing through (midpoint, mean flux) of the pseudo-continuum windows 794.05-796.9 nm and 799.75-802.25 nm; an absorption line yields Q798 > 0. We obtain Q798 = 0.228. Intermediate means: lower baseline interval 15.6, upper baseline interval 13.3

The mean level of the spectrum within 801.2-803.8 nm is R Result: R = 13.1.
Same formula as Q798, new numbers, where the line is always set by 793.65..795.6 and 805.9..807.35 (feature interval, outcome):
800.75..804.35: 0.24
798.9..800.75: 0.20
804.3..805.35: 0.01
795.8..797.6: 0.11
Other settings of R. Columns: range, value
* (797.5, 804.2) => 13.1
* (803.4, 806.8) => 13.2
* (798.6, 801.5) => 13.2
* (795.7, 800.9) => 13.6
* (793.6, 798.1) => 14.9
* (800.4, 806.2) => 13.2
